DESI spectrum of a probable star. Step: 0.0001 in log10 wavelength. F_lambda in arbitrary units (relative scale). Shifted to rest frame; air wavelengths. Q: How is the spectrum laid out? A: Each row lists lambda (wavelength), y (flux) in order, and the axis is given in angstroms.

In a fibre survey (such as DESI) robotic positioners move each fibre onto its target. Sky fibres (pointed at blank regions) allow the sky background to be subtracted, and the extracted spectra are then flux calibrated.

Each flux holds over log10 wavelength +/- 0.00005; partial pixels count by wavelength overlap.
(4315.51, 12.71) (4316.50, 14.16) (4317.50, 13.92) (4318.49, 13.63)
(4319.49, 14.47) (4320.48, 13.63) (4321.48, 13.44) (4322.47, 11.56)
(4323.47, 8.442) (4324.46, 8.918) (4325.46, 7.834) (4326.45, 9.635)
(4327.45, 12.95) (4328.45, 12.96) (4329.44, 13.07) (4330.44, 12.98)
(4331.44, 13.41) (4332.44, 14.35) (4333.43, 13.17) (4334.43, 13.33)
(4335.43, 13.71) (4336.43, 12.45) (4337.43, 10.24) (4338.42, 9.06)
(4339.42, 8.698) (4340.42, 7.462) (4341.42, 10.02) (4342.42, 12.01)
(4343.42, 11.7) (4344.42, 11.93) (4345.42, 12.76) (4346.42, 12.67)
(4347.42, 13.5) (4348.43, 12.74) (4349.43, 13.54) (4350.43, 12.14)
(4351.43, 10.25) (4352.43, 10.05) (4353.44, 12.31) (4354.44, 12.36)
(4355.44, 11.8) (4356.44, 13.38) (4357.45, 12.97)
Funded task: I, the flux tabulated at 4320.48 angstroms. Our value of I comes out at 13.63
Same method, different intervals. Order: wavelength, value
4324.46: 8.918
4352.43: 10.05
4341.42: 10.02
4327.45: 12.95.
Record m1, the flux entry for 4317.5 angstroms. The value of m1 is 13.92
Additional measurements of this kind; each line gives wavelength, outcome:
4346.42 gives 12.67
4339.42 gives 8.698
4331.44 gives 13.41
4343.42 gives 11.7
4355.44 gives 11.8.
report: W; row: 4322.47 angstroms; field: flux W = 11.56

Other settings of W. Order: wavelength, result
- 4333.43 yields 13.17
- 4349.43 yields 13.54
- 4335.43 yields 13.71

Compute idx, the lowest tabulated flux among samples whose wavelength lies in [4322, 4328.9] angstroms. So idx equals 7.834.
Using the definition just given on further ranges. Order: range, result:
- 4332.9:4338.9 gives 9.06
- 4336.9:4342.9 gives 7.462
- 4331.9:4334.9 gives 13.17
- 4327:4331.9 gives 12.95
